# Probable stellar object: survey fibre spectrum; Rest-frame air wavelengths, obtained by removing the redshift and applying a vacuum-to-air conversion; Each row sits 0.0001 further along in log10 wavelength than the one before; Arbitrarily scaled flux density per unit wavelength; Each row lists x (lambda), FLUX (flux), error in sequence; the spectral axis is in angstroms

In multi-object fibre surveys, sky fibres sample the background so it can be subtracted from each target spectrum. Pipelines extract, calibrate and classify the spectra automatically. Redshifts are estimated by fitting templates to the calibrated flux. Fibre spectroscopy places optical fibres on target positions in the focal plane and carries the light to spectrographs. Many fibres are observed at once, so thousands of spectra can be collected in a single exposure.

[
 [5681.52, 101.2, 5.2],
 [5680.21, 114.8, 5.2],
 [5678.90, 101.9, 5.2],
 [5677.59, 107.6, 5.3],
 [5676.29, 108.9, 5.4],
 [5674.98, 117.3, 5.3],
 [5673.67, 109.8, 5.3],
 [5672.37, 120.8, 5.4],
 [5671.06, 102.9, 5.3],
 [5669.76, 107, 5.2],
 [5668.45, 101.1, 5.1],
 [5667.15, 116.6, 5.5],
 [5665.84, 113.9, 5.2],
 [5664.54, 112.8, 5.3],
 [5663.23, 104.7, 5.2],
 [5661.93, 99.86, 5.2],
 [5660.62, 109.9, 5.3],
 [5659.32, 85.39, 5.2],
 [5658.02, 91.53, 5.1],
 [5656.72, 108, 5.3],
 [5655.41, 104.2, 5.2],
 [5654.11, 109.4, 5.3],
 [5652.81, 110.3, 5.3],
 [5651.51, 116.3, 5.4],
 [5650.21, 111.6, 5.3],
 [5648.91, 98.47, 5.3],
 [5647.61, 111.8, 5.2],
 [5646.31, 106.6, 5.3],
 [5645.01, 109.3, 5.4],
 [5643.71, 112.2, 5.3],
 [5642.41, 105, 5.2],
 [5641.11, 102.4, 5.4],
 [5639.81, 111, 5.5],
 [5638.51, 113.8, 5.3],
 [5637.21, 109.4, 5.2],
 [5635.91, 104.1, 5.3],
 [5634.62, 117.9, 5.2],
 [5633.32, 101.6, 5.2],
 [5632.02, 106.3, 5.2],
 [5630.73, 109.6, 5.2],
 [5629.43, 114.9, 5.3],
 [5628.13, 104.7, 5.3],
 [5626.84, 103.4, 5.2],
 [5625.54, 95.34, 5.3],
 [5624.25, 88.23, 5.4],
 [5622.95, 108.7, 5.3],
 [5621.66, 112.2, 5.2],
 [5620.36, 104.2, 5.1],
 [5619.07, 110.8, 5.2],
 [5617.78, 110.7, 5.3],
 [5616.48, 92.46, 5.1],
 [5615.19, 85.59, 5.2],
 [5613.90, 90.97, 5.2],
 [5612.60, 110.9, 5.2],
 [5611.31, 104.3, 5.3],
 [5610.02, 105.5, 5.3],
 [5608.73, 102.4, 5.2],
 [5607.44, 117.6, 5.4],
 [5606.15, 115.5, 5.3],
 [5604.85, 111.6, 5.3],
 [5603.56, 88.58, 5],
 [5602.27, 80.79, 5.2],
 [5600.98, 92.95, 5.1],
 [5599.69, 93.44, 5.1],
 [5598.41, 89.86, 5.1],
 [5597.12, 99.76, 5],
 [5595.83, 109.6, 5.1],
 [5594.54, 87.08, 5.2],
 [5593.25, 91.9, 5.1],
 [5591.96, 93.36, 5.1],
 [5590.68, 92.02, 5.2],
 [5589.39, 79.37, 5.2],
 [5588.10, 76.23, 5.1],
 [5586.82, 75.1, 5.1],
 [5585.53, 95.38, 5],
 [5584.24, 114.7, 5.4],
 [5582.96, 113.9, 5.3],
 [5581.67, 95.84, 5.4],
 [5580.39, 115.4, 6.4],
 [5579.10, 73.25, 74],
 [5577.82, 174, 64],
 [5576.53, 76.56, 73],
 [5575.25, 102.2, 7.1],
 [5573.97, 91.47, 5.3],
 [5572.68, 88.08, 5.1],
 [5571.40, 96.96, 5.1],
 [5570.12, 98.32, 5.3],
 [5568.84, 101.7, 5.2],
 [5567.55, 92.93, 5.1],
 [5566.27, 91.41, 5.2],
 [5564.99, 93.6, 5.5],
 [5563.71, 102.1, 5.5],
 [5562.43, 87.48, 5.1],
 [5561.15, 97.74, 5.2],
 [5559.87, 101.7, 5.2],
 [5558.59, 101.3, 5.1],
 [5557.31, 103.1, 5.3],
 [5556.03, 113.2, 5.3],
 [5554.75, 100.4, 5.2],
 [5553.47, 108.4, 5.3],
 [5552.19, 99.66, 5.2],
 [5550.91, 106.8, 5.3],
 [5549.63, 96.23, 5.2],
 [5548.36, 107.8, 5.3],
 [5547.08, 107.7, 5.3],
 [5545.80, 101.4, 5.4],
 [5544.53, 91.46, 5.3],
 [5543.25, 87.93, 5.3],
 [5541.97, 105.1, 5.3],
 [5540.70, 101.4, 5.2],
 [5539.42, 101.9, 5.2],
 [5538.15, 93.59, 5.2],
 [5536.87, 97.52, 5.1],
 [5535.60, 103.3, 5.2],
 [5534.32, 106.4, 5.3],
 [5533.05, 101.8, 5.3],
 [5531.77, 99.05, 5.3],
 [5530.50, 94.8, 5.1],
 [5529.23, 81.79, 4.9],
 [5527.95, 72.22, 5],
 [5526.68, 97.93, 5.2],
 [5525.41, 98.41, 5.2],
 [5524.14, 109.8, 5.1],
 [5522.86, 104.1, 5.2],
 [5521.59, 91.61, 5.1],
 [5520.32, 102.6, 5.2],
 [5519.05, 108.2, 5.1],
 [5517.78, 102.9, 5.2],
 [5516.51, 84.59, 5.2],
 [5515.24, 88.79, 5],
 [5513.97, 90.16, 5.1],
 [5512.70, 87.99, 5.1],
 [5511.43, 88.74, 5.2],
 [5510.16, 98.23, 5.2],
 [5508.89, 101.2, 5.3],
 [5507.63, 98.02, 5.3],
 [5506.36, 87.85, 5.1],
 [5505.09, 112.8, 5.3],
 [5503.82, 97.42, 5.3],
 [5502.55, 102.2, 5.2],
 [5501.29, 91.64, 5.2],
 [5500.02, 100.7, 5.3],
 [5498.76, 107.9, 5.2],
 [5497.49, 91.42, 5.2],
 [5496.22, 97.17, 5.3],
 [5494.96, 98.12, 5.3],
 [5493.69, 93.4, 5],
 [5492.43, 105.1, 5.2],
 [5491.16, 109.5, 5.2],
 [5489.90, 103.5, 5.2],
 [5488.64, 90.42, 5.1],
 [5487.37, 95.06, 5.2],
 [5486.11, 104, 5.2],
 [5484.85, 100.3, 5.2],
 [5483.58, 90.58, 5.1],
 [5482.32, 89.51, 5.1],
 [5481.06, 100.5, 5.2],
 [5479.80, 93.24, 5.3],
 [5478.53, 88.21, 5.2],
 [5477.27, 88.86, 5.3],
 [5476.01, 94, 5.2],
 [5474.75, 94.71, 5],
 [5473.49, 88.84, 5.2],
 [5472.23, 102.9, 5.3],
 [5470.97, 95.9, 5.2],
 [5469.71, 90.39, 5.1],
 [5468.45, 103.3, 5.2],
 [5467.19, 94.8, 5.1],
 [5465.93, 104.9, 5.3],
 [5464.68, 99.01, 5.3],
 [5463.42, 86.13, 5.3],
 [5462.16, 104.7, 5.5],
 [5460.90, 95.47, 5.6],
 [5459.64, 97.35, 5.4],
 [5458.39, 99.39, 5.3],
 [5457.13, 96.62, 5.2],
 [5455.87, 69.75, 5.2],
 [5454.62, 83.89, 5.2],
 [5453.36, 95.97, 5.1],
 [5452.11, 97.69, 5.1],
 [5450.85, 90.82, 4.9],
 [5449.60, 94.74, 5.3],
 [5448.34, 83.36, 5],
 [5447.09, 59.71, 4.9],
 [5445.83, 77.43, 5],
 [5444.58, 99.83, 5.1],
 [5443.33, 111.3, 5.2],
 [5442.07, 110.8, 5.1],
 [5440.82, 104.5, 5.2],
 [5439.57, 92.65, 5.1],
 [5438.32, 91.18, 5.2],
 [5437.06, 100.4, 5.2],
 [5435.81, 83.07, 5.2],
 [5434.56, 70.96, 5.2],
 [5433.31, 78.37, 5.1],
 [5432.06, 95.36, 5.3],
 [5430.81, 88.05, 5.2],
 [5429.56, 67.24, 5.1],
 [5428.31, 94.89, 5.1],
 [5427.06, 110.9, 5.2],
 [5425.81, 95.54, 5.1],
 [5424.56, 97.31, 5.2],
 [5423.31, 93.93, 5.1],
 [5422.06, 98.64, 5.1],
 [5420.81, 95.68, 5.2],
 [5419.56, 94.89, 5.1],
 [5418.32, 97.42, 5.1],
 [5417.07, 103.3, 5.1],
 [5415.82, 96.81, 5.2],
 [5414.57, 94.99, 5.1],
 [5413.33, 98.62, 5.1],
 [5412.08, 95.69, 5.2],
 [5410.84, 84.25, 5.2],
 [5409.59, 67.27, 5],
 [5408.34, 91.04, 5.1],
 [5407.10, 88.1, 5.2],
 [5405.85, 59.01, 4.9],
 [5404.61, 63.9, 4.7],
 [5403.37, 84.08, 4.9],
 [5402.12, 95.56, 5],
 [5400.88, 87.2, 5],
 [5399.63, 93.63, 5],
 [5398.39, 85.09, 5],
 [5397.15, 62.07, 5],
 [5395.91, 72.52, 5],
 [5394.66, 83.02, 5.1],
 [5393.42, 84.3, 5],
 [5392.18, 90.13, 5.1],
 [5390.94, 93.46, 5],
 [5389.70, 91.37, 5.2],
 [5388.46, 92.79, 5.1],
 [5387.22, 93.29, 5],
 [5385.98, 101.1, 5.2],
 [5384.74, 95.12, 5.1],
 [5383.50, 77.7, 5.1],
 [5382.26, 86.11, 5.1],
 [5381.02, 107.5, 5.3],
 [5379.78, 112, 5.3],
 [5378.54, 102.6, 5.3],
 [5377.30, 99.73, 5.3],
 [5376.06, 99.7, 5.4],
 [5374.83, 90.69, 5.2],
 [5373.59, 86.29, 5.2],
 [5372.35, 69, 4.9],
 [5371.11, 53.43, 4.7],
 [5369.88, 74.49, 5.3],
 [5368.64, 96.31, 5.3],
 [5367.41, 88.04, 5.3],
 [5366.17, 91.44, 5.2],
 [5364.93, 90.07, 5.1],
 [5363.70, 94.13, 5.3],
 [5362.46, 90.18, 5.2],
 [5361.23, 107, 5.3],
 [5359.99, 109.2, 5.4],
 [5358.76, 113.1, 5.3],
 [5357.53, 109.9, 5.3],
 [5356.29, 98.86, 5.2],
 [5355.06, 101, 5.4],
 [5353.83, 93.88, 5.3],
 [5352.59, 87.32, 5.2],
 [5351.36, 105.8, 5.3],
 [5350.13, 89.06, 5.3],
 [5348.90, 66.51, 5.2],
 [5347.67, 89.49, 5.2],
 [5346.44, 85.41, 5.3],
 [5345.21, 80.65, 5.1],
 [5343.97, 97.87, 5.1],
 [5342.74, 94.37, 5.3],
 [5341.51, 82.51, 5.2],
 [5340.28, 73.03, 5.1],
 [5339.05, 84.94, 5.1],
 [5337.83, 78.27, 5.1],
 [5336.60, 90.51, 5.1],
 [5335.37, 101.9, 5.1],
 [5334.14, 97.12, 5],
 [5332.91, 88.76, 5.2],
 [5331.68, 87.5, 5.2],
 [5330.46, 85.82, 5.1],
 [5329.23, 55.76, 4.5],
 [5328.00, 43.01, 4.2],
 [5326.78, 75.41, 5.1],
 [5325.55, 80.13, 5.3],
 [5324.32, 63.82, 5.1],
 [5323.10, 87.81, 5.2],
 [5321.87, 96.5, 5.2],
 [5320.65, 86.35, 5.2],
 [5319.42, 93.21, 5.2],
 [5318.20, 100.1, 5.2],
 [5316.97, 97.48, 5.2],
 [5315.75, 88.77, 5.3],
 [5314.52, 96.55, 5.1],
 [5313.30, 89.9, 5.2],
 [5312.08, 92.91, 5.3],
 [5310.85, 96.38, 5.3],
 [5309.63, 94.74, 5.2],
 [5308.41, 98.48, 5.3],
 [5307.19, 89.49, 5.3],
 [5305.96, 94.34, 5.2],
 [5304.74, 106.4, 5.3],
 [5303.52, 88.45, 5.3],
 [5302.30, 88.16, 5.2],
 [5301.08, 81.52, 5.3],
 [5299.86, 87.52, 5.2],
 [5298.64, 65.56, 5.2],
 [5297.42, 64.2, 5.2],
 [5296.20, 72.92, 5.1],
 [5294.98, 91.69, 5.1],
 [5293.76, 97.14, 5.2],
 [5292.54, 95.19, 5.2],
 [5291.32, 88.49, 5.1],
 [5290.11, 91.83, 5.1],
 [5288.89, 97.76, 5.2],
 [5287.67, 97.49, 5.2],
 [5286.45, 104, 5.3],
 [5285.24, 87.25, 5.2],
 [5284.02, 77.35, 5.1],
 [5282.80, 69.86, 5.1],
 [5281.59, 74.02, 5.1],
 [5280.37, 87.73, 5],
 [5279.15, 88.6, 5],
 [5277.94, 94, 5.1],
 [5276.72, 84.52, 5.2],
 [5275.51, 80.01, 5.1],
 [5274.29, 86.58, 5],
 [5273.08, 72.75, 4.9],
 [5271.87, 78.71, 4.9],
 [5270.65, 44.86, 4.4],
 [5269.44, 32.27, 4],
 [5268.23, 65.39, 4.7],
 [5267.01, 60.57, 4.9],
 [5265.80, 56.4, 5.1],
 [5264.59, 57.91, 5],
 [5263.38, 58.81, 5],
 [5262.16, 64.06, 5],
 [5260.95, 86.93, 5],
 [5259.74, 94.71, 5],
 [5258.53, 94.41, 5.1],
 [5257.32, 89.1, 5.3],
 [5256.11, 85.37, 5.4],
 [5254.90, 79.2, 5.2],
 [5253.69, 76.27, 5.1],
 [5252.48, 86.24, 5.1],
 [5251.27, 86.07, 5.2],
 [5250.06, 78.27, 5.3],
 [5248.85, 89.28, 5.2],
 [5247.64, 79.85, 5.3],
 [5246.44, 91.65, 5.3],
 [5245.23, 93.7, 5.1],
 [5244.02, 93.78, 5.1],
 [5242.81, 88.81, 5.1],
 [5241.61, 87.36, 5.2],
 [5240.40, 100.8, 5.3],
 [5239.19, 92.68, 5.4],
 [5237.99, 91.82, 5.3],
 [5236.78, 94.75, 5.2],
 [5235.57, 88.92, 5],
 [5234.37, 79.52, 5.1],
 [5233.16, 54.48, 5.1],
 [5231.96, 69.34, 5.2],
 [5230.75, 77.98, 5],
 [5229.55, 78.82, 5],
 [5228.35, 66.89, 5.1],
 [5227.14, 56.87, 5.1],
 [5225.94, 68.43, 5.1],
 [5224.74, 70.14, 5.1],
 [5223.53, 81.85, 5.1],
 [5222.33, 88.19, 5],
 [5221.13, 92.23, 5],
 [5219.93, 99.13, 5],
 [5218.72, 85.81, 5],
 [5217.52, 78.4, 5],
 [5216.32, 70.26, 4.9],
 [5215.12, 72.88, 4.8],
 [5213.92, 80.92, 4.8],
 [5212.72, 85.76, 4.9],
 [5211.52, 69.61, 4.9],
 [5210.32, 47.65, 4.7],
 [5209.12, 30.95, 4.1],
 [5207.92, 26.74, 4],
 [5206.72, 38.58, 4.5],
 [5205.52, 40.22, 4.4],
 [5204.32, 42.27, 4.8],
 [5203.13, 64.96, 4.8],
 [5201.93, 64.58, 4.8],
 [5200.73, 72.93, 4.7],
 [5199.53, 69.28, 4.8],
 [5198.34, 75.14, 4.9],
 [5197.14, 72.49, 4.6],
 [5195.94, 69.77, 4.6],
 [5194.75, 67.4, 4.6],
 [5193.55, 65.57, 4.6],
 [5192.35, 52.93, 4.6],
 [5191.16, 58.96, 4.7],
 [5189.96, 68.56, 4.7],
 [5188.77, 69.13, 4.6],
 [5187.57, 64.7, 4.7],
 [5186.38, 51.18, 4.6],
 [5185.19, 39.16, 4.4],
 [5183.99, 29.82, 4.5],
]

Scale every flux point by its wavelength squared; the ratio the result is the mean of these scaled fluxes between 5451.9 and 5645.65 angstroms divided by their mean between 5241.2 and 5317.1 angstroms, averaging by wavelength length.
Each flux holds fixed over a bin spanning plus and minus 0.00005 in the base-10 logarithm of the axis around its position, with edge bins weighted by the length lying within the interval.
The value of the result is 1.31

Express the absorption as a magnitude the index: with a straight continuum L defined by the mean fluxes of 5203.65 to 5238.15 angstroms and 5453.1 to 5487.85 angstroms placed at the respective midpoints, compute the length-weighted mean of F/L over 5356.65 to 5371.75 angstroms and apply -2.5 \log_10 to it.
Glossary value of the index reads -0.113 mag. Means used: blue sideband 69.7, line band 93.1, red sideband 94.6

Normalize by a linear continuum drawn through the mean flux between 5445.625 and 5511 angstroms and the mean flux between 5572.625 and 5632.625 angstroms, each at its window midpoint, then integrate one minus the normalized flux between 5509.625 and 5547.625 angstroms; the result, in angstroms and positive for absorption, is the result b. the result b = 0.2 angstroms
